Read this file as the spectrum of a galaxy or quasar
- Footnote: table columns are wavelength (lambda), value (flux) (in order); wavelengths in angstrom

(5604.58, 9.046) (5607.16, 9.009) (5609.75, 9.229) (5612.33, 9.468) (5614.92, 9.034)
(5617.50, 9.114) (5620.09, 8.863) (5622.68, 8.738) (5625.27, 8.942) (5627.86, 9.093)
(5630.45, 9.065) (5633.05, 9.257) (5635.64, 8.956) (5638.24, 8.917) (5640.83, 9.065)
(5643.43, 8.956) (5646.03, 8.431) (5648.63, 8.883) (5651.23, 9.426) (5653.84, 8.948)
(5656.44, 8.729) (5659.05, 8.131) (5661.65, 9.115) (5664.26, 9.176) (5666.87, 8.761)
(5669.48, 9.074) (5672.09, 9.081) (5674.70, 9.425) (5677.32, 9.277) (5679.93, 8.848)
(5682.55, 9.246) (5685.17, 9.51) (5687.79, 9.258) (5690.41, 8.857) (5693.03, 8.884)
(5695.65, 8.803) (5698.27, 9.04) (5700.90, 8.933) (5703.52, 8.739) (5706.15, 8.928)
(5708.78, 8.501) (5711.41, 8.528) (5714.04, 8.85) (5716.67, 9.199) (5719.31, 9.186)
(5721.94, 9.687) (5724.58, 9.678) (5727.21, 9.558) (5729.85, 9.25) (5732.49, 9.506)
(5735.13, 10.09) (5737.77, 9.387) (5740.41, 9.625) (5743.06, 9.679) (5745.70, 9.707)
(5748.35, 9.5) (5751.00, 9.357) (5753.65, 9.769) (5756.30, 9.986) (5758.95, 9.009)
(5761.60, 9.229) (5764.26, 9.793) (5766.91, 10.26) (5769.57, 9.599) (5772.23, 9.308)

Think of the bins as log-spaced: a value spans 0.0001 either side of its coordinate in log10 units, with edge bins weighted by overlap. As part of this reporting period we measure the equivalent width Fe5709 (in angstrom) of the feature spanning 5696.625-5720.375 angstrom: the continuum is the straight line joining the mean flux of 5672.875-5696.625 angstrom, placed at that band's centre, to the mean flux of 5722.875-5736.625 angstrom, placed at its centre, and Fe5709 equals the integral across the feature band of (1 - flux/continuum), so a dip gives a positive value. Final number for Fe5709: 1.3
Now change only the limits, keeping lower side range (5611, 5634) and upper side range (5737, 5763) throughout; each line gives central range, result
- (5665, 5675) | 0.2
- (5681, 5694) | 0.2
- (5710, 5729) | 0.4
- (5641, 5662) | 0.8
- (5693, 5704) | 0.5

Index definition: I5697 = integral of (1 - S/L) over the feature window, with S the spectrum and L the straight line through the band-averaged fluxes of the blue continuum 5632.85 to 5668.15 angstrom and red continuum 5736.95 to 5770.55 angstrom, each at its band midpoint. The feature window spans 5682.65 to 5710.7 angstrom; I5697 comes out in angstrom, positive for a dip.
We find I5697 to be 0.8 angstrom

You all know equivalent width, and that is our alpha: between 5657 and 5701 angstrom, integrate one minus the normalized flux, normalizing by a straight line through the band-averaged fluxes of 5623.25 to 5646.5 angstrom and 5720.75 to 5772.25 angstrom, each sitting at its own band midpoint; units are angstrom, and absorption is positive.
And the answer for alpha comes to 1.0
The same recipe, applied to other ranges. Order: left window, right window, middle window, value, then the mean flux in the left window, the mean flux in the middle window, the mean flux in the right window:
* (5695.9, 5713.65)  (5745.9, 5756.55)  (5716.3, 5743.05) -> -0.9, 8.78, 9.53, 9.62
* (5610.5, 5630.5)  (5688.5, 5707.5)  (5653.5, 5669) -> 0.3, 9.05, 8.82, 8.9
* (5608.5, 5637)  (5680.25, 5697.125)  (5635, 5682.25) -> 0.6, 9.07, 8.96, 9.08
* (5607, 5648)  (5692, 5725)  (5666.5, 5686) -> -0.4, 9.01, 9.16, 8.98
